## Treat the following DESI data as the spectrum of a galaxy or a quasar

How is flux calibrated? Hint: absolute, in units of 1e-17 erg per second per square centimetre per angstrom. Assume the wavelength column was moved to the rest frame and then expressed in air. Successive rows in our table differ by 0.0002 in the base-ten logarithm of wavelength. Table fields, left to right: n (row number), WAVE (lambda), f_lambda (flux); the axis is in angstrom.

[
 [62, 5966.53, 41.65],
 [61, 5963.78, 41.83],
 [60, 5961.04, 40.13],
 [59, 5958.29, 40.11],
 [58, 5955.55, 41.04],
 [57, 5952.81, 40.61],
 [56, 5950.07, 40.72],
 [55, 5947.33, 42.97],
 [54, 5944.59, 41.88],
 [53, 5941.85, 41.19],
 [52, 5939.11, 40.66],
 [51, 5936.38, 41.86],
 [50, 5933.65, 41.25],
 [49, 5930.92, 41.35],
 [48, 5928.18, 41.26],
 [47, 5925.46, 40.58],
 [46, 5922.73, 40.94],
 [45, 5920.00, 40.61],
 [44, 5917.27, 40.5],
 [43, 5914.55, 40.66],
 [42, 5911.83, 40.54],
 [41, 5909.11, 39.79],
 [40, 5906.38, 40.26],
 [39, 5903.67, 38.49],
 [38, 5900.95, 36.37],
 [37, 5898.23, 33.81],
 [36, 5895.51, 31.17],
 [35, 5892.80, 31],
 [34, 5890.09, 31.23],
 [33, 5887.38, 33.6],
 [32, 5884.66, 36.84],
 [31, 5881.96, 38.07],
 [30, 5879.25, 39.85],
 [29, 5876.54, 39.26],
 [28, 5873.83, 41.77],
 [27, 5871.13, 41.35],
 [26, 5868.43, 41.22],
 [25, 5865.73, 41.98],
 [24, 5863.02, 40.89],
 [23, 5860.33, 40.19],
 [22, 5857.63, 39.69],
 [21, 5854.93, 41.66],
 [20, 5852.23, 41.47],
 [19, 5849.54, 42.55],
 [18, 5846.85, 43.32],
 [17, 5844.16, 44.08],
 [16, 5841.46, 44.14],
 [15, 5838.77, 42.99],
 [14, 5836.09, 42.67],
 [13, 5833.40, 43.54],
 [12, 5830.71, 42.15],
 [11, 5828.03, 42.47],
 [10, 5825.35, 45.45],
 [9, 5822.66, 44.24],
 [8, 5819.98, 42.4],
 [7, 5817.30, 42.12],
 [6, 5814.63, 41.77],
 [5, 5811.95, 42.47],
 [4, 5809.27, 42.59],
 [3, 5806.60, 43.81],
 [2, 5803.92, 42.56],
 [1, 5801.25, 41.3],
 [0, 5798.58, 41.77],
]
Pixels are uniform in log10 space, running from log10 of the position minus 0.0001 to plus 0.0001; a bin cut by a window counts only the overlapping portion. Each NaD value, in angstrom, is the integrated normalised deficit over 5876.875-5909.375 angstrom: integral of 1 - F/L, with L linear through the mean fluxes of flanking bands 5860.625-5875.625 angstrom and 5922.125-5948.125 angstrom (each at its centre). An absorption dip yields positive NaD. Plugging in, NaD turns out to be 4.3 angstrom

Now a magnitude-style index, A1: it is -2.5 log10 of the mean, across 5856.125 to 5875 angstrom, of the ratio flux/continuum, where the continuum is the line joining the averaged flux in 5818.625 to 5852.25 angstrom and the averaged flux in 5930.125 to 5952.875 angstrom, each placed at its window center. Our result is 0.045 mag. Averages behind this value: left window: 43.3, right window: 41.4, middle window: 41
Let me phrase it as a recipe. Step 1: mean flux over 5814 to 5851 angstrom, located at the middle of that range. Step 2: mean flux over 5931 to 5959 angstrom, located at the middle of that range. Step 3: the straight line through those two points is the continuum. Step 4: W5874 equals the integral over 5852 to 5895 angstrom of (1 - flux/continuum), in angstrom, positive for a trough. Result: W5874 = 4.0 angstrom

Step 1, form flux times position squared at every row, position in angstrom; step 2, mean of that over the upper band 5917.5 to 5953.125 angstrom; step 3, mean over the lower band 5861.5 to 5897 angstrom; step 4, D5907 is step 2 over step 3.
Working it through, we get 1.12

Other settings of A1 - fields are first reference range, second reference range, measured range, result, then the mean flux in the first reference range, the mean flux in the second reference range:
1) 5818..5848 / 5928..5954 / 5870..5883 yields 0.066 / 43.4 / 41.4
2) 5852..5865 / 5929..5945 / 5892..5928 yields 0.078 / 40.7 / 41.3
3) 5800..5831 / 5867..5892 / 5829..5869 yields -0.050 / 42.8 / 38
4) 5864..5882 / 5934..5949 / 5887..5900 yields 0.262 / 40.7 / 41.7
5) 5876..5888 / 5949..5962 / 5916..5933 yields -0.042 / 37.6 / 40.5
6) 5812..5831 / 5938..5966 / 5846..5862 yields 0.028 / 43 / 41.1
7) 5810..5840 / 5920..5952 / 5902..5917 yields 0.046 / 42.9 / 41.3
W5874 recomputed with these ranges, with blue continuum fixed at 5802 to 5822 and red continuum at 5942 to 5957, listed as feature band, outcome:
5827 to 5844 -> -0.3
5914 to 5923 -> 0.2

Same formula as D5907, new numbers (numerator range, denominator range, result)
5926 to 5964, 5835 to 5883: 1.02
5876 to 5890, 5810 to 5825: 0.88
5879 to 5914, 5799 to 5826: 0.87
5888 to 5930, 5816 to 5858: 0.90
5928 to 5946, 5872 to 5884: 1.06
